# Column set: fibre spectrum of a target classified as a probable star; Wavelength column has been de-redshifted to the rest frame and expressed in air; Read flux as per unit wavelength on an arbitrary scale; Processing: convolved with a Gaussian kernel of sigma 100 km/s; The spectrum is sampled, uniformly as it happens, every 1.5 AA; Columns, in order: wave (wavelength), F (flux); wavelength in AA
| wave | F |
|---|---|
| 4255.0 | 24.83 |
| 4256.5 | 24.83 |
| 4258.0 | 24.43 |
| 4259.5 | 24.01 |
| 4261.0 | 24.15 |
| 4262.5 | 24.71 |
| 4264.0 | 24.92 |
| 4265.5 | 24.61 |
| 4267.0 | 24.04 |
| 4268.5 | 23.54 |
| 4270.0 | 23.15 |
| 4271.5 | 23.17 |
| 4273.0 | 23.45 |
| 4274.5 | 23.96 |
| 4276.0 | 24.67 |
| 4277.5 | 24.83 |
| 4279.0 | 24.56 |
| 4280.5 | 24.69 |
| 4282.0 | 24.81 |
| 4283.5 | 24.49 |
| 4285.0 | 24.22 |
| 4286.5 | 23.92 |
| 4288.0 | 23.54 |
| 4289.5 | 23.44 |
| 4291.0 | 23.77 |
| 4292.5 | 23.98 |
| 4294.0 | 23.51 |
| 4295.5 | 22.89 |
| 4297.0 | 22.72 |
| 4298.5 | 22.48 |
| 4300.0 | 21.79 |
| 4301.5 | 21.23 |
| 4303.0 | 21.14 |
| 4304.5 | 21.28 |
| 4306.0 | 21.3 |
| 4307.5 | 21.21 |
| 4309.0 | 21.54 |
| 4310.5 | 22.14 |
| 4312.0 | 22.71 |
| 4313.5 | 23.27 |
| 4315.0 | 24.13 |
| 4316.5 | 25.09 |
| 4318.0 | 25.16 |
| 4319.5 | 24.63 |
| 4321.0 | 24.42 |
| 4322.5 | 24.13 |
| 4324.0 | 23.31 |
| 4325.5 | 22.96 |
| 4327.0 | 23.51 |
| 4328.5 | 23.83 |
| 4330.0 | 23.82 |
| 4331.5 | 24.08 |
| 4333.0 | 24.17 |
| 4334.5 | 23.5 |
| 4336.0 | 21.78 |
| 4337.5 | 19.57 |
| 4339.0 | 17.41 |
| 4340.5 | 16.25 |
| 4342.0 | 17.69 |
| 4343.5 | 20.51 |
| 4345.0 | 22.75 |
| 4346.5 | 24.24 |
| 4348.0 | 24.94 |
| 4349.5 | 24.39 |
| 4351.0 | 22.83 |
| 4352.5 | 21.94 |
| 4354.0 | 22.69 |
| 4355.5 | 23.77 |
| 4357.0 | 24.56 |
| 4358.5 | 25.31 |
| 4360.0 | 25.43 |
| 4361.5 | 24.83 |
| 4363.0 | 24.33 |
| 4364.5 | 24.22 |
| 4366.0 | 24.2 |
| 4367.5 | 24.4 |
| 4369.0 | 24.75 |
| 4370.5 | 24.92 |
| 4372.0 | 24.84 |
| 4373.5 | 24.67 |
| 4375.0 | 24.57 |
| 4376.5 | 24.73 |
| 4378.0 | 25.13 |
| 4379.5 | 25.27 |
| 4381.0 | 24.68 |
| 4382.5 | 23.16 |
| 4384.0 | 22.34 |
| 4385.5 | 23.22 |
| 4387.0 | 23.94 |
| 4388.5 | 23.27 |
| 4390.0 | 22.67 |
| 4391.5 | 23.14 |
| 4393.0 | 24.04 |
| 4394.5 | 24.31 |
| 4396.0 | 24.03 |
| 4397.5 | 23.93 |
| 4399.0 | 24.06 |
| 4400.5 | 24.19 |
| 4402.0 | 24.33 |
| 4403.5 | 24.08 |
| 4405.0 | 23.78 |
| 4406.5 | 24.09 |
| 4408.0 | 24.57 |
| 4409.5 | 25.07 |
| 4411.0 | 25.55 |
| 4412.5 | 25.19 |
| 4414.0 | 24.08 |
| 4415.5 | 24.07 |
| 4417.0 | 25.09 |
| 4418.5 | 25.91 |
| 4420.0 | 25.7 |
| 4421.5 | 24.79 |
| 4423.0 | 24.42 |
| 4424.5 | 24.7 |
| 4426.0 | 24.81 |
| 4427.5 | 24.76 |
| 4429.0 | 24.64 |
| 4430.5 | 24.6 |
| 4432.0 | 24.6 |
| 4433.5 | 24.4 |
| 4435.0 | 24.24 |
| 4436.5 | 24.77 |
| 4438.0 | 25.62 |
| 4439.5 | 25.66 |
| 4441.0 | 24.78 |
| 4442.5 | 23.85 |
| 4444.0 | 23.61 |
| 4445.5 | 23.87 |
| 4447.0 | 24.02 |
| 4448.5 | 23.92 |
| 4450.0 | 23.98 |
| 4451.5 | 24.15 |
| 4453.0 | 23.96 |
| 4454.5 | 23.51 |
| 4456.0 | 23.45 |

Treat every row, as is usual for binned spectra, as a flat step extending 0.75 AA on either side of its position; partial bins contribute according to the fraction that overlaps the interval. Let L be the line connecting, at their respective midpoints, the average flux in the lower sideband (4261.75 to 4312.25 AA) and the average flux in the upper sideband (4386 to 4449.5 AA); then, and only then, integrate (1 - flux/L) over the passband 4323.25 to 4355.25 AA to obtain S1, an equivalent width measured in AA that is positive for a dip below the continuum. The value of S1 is 2.1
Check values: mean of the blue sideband 23.3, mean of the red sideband 24.4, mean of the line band 22.2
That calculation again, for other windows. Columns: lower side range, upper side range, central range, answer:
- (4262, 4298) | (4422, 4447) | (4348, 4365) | 0.1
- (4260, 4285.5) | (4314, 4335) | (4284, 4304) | 1.0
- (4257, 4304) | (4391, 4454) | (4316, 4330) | -0.1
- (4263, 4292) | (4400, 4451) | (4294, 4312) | 1.7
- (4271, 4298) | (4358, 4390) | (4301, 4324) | 1.1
